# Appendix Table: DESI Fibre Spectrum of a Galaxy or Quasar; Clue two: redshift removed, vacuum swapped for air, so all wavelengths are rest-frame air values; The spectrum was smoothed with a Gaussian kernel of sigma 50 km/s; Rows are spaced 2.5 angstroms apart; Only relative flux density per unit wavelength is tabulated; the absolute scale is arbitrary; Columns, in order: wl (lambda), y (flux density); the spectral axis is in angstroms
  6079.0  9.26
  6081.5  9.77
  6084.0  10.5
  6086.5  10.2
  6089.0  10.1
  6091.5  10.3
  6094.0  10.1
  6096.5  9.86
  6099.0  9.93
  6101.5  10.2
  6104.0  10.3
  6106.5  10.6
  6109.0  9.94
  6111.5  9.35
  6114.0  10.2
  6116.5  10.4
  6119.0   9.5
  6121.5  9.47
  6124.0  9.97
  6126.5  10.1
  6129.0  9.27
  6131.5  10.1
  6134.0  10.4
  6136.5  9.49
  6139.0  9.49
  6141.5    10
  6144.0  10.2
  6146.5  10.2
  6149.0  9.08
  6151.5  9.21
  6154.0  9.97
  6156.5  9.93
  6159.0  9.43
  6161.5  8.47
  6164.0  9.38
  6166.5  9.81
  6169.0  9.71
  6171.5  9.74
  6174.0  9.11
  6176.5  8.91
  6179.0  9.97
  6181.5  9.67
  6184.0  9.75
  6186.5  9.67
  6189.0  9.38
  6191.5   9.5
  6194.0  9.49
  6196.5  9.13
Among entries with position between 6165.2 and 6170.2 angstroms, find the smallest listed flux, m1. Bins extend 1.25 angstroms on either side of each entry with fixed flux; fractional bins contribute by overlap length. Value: 9.71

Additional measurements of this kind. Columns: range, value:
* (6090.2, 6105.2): 9.86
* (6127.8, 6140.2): 9.27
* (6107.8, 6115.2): 9.35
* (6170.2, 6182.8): 8.91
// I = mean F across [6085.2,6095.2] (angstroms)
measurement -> 10.2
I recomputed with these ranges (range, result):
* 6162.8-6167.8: 9.6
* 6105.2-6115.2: 10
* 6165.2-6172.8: 9.75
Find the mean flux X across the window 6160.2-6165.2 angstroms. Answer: 8.93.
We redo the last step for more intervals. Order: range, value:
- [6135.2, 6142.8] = 9.67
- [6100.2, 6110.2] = 10.3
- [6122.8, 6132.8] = 9.86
